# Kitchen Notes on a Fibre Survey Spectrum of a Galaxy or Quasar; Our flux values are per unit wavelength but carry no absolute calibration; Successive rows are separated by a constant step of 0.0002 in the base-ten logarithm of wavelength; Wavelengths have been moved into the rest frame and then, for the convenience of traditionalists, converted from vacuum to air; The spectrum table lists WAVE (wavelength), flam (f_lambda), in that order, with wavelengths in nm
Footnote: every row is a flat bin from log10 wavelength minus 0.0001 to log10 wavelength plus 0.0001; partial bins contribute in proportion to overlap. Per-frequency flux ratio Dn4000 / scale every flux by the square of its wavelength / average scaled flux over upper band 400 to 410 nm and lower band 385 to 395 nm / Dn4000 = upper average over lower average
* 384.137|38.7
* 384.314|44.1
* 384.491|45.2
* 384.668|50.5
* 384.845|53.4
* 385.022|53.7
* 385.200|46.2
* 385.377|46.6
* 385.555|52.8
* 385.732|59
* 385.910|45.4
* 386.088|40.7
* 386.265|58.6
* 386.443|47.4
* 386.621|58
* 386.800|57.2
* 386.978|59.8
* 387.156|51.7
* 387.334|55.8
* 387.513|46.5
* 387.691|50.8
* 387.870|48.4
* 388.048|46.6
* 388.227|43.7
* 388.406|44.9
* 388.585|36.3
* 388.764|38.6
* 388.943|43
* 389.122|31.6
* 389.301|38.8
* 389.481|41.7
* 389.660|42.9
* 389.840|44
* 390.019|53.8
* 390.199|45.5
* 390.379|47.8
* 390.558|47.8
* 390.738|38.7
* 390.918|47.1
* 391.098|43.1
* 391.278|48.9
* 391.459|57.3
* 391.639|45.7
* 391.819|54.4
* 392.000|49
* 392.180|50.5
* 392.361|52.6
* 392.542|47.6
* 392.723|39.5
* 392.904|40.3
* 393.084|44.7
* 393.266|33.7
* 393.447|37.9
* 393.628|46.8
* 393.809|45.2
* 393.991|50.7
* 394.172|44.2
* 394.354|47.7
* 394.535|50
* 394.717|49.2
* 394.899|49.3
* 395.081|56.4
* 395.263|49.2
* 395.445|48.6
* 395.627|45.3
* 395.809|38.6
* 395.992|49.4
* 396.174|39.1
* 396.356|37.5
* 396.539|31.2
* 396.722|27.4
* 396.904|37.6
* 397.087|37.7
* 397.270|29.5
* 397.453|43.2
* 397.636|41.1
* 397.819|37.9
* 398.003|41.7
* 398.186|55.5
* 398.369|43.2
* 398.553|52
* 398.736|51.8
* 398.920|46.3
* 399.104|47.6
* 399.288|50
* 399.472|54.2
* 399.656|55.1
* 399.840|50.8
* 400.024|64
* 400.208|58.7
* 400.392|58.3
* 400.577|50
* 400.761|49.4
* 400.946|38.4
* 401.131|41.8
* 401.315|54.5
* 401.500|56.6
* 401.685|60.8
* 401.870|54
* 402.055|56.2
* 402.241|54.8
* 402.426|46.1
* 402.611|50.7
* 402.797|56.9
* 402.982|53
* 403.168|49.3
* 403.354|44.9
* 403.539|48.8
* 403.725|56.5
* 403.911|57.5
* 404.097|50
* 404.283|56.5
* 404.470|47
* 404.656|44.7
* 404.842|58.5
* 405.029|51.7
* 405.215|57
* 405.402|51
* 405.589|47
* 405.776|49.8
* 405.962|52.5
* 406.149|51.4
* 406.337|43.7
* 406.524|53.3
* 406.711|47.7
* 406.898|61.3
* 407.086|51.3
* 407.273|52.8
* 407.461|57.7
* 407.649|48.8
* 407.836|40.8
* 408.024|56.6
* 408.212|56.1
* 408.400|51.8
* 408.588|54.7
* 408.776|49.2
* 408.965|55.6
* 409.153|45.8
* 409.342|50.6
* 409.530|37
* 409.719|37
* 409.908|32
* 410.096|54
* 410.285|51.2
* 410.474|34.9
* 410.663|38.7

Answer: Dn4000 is 1.17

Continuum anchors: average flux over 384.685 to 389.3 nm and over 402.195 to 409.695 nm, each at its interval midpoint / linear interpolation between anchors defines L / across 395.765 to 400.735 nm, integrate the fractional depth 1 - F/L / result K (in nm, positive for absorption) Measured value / 0.44 nm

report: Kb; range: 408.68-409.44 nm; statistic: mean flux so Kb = 50.2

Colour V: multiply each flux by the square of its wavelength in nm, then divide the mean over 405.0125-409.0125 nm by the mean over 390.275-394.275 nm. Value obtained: 1.2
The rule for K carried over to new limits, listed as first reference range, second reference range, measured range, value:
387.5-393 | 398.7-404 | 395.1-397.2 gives 0.361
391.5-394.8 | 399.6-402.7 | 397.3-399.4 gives 0.193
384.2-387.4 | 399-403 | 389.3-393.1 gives 0.381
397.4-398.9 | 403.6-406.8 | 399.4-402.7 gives -0.332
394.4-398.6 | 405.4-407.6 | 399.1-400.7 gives -0.301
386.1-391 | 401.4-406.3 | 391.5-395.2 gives 0.123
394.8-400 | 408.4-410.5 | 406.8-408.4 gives -0.245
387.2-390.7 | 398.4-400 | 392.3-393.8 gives 0.141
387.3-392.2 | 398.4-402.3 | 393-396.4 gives 0.228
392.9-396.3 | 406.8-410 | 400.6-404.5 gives -0.315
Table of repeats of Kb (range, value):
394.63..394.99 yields 49.2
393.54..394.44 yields 46.9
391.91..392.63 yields 49.9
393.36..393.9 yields 43.4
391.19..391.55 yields 53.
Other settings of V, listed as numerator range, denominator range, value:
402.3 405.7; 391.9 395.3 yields 1.17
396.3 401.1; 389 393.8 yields 1.06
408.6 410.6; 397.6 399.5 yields 1.00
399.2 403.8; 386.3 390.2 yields 1.20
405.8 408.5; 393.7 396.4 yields 1.17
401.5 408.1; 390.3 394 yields 1.20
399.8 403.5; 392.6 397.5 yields 1.27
